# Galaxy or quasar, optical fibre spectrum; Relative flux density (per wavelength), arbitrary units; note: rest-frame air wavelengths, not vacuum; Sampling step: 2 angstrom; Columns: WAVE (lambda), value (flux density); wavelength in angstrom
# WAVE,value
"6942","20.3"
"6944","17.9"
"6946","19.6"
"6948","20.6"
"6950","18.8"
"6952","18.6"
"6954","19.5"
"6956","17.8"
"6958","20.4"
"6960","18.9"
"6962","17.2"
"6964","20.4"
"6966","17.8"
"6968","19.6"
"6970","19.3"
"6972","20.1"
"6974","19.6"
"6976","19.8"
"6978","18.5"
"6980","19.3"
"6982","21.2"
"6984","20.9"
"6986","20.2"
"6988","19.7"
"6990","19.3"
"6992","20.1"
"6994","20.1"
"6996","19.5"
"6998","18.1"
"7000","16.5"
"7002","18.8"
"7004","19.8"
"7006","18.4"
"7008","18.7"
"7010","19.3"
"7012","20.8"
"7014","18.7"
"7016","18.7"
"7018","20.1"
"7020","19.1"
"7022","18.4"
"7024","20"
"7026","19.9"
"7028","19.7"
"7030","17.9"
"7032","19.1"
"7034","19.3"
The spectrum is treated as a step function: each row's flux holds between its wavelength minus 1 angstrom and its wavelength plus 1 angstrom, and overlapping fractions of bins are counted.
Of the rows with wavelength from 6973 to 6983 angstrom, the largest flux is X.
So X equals 21.2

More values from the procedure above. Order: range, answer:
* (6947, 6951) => 20.6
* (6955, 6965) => 20.4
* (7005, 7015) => 20.8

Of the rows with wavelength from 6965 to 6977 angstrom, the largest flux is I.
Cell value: 20.1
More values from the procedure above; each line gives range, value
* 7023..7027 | 20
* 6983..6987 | 20.9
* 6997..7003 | 18.8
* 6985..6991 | 20.2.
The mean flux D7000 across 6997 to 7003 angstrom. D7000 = 17.8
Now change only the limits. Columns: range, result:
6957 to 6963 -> 18.8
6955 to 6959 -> 19.1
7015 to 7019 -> 19.4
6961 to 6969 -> 18.8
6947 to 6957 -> 19.1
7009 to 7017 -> 19.4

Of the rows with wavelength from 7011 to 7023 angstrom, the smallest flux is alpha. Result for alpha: 18.4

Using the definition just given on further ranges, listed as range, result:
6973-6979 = 18.5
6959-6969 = 17.2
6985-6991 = 19.3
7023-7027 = 19.9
